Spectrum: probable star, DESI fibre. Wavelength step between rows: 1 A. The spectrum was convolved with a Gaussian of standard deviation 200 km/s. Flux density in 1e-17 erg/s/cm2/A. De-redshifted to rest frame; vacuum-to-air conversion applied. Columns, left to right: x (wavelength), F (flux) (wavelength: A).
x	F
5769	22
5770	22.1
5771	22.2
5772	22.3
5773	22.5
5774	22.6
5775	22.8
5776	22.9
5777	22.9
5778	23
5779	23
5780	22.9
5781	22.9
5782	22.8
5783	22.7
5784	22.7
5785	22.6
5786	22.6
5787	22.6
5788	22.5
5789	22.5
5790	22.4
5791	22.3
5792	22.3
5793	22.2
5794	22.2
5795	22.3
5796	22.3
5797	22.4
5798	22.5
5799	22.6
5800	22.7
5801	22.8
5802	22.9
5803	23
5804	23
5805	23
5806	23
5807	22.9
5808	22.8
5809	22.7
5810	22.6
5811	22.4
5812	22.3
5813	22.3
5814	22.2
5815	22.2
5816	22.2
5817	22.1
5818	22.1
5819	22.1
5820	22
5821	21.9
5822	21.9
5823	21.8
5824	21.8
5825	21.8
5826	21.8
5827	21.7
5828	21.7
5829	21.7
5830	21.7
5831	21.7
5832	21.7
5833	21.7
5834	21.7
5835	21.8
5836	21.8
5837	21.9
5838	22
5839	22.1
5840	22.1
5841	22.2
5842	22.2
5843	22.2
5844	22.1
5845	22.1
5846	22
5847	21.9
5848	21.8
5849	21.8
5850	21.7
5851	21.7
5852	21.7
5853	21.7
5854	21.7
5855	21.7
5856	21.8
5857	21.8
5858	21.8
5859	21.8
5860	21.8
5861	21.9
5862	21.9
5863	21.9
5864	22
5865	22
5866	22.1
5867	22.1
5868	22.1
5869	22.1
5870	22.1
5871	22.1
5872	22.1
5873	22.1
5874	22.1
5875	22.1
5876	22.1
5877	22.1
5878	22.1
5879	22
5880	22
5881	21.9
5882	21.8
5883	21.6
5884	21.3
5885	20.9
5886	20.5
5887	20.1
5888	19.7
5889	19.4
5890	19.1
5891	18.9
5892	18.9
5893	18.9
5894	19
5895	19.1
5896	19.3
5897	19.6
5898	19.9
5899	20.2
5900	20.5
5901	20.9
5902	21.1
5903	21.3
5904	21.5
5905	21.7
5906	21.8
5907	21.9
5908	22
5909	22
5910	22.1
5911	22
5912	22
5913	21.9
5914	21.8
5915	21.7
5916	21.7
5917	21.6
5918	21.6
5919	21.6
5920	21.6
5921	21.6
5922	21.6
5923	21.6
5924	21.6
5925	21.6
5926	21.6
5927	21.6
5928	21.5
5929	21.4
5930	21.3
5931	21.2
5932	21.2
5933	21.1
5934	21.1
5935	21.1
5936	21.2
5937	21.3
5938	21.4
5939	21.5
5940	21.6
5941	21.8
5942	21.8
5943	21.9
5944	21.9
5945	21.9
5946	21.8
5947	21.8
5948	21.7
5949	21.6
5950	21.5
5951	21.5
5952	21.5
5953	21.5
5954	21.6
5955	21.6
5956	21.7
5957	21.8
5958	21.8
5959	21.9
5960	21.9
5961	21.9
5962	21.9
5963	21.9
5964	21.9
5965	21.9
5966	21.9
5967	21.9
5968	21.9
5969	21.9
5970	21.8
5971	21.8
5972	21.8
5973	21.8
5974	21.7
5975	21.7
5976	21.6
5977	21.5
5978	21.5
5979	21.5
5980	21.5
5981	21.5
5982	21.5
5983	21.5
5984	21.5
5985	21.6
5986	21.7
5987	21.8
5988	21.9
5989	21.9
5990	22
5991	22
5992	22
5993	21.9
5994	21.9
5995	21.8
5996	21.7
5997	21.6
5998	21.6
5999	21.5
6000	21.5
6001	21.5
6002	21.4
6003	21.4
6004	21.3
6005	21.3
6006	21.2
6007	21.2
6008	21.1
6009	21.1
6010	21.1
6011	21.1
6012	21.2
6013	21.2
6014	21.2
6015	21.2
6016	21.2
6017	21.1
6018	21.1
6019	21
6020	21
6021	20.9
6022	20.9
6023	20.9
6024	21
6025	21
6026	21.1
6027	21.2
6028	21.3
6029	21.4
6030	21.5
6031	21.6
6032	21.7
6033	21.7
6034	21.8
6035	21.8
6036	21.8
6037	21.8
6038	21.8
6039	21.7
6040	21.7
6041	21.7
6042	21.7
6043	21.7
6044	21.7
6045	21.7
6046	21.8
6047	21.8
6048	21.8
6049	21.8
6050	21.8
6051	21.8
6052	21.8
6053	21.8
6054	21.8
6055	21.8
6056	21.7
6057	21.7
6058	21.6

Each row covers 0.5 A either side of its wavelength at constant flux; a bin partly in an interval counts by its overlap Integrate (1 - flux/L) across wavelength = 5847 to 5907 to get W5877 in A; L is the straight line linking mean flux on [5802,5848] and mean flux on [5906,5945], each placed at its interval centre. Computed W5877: 1.7 A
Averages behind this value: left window 22.1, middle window 21.2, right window 21.6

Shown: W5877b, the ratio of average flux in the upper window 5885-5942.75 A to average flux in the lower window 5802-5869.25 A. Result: 1.0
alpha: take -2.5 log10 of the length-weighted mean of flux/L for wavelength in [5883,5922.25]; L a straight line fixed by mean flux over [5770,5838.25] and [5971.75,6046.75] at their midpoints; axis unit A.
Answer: 0.056 mag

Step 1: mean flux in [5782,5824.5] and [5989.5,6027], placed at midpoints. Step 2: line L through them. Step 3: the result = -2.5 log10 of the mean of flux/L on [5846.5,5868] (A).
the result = 0.02 mag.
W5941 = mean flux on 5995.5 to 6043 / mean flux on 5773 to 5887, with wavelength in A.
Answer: 1.0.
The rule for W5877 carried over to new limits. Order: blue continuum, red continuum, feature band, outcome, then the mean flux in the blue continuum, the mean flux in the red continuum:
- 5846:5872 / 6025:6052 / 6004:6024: 0.5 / 21.9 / 21.7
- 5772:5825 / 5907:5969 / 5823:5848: 0.4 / 22.5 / 21.7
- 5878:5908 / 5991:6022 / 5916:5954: -1.2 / 20.6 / 21.3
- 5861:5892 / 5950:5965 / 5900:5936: 0.1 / 21.4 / 21.7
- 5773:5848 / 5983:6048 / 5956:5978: -0.1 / 22.3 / 21.5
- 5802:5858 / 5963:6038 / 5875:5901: 1.7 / 22.1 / 21.5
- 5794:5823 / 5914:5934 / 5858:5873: 0.0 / 22.5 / 21.5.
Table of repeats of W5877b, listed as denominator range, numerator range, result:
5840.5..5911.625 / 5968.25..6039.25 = 1.01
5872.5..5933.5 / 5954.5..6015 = 1.02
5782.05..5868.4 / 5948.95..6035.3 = 0.97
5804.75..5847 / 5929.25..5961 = 0.98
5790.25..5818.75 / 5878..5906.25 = 0.91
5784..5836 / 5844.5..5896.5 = 0.96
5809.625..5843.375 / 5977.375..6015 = 0.98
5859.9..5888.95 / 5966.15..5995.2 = 1.00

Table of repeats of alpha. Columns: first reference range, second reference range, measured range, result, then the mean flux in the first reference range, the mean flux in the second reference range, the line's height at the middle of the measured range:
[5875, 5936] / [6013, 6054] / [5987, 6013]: -0.01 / 21.1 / 21.5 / 21.4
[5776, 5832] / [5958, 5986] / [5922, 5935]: 0.03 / 22.4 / 21.7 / 21.9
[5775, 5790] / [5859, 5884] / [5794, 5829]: 0.01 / 22.7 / 22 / 22.5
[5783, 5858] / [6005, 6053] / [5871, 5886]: 0.01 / 22.2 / 21.4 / 22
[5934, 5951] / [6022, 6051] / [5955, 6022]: 0.00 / 21.6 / 21.6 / 21.6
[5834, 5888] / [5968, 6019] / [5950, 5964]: -0.01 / 21.8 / 21.5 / 21.6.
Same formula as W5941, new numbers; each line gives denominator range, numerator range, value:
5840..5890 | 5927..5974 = 1.00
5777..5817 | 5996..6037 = 0.94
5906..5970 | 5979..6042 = 0.99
